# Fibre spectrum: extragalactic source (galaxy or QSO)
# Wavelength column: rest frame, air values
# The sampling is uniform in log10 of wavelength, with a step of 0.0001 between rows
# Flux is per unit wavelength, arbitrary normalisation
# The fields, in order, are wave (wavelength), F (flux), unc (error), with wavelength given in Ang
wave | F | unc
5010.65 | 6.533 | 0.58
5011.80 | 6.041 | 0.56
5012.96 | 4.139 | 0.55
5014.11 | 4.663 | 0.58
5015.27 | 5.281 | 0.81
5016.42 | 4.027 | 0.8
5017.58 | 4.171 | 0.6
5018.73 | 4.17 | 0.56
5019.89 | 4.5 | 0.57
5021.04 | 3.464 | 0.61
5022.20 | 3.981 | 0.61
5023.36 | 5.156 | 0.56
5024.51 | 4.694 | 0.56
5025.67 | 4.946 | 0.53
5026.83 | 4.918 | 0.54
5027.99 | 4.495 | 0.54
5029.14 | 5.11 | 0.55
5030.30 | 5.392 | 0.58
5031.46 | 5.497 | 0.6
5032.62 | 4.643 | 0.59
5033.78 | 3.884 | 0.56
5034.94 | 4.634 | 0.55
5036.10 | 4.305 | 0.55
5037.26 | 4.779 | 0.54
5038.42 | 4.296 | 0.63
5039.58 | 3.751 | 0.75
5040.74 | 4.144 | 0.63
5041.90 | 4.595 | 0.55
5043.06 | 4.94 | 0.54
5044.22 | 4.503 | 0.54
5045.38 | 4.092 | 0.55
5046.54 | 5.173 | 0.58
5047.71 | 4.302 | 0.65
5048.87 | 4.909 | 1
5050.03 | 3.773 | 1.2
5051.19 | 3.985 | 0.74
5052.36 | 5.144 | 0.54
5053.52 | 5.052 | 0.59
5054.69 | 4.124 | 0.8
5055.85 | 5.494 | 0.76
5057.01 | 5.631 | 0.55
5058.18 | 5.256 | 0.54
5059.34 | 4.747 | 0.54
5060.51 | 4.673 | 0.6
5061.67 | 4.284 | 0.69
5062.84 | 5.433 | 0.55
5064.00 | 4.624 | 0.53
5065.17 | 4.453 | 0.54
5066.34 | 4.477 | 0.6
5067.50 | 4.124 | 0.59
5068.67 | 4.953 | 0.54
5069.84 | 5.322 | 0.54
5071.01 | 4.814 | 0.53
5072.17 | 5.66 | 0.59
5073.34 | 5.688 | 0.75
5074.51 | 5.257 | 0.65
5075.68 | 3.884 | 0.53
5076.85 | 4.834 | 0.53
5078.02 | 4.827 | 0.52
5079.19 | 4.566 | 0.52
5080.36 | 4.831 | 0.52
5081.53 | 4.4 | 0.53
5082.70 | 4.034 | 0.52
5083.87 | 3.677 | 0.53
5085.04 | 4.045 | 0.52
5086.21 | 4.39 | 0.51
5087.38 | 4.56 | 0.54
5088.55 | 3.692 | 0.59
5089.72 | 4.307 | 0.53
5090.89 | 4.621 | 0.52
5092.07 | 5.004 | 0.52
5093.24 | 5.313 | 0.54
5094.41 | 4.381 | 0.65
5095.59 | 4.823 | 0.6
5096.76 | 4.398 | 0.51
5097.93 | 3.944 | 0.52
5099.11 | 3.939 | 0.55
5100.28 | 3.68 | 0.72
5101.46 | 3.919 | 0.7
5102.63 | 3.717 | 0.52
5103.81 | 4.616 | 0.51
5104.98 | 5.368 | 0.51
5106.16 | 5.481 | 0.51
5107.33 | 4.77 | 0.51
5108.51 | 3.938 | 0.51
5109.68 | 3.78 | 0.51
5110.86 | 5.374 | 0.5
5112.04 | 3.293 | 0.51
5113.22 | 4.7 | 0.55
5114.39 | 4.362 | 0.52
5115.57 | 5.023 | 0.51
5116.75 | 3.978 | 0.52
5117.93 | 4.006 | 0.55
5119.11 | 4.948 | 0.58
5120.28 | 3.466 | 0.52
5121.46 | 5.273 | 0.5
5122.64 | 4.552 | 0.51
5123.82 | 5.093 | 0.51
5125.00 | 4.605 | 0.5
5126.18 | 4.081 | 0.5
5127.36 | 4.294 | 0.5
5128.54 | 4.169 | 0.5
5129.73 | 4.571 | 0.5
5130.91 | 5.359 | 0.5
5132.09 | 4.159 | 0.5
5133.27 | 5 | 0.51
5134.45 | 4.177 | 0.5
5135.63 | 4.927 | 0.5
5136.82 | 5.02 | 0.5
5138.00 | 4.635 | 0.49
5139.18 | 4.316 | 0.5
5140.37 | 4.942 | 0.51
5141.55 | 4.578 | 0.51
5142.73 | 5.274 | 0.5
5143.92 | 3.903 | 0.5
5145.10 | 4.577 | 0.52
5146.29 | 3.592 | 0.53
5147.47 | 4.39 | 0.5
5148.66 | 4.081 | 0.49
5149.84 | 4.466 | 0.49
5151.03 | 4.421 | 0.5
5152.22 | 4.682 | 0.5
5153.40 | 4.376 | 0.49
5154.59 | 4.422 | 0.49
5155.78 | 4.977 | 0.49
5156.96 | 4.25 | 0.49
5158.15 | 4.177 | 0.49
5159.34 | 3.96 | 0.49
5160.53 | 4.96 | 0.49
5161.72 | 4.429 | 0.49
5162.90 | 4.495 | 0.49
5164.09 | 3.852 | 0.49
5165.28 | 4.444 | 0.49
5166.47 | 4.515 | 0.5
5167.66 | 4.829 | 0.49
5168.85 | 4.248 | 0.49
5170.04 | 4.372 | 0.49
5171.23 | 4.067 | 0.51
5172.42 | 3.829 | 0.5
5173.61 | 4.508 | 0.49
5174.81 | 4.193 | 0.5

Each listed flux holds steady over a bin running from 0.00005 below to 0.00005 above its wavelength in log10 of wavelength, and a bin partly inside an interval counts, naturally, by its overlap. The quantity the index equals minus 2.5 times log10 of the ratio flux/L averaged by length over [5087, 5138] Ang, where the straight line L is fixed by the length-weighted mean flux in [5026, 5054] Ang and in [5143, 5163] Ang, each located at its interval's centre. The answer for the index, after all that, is -0.01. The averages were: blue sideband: 4.6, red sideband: 4.37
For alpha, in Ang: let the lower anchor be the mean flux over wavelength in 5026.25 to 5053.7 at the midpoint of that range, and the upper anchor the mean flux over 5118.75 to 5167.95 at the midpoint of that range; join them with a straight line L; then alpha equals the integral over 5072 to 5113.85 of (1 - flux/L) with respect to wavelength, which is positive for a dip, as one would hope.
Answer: 0.6 Ang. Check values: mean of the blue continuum 4.59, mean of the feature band 4.48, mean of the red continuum 4.5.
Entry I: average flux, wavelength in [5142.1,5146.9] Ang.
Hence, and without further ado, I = 4.34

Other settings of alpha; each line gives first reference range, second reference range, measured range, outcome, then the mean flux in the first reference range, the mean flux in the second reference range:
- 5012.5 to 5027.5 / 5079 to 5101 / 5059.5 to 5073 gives -1.3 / 4.47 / 4.34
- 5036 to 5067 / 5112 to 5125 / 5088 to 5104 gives 0.8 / 4.63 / 4.48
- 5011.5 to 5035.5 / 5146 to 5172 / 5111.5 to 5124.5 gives 0.1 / 4.64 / 4.37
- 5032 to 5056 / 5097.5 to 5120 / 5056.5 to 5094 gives -2.3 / 4.48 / 4.35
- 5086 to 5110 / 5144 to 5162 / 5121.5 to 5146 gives -1.3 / 4.42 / 4.37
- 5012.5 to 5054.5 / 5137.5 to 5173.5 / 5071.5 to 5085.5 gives -0.5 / 4.54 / 4.4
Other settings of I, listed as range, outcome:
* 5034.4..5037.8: 4.57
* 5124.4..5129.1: 4.29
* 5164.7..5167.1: 4.48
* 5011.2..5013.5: 5.12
